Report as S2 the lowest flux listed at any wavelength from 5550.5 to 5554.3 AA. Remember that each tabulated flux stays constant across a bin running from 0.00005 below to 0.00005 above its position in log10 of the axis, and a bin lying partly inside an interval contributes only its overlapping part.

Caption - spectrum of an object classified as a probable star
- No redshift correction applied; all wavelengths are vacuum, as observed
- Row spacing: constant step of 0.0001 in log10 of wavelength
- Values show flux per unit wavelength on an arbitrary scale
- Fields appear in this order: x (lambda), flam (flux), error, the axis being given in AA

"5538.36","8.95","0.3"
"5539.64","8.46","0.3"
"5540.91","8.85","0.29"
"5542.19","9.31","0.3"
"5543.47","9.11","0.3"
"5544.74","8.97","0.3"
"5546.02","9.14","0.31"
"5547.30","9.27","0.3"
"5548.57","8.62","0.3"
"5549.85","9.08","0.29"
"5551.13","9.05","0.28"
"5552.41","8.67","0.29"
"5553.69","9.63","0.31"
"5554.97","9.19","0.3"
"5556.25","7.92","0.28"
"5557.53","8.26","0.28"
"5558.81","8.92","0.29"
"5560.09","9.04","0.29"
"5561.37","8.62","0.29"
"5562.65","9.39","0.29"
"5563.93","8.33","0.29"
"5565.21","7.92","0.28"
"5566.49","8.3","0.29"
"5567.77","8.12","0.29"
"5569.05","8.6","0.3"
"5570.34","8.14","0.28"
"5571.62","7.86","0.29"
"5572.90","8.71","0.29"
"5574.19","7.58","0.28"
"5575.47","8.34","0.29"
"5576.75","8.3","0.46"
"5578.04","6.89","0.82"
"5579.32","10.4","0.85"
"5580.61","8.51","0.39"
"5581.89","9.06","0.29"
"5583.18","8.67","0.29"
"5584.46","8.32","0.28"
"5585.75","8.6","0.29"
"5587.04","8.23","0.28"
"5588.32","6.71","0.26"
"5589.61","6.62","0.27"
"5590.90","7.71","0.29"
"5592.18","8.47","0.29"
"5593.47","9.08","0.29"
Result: 8.67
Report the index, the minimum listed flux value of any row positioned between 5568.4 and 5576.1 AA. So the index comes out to 7.58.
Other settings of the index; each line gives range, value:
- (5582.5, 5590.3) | 6.62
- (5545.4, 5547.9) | 9.14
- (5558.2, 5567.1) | 7.92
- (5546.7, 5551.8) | 8.62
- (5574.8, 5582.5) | 6.89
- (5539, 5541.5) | 8.46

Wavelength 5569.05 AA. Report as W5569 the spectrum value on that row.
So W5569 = 8.6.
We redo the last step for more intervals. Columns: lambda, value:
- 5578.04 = 6.89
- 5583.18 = 8.67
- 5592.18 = 8.47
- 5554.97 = 9.19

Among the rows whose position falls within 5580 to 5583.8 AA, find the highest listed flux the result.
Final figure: 9.06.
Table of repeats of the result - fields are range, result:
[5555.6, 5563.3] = 9.39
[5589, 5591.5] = 7.71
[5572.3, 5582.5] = 10.4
